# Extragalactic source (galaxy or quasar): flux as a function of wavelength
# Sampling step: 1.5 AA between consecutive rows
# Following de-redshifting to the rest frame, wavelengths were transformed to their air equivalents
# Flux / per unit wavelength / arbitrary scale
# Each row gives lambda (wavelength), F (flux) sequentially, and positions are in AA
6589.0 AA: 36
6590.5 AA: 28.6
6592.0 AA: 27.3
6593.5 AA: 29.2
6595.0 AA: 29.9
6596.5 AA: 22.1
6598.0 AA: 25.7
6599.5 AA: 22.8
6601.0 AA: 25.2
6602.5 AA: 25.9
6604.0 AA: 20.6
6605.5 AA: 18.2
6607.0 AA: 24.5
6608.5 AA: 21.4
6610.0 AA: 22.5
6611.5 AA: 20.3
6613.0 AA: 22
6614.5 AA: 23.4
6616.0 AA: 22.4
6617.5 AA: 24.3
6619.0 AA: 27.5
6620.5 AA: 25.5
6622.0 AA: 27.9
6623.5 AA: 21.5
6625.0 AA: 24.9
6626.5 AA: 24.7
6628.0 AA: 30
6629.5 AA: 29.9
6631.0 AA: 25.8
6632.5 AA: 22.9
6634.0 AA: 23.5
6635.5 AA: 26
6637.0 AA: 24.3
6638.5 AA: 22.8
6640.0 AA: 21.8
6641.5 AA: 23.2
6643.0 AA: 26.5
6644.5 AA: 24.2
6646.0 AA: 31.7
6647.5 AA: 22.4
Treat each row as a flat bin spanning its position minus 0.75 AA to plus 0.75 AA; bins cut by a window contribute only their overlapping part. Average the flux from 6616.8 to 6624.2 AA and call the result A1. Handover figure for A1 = 25.4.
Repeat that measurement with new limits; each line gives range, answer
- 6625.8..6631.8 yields 27.6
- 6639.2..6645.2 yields 23.9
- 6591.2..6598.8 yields 26.8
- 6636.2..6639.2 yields 23.6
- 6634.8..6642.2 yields 23.6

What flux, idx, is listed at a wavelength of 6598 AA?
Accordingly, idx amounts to 25.7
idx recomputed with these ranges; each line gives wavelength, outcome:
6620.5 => 25.5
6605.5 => 18.2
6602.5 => 25.9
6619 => 27.5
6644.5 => 24.2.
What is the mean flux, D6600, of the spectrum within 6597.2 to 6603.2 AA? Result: 24.9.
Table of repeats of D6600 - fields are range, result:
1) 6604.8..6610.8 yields 21.7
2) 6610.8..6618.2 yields 22.5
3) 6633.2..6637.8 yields 24.6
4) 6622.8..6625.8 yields 23.3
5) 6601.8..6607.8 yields 22.3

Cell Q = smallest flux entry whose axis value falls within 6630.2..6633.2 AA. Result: 22.9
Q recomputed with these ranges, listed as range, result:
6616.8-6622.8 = 24.3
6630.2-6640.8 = 21.8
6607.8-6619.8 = 20.3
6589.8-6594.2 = 27.3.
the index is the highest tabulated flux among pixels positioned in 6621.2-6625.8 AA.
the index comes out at 27.9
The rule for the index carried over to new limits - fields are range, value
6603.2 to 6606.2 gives 20.6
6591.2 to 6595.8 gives 29.9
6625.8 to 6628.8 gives 30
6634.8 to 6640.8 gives 26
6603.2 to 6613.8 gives 24.5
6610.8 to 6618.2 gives 24.3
